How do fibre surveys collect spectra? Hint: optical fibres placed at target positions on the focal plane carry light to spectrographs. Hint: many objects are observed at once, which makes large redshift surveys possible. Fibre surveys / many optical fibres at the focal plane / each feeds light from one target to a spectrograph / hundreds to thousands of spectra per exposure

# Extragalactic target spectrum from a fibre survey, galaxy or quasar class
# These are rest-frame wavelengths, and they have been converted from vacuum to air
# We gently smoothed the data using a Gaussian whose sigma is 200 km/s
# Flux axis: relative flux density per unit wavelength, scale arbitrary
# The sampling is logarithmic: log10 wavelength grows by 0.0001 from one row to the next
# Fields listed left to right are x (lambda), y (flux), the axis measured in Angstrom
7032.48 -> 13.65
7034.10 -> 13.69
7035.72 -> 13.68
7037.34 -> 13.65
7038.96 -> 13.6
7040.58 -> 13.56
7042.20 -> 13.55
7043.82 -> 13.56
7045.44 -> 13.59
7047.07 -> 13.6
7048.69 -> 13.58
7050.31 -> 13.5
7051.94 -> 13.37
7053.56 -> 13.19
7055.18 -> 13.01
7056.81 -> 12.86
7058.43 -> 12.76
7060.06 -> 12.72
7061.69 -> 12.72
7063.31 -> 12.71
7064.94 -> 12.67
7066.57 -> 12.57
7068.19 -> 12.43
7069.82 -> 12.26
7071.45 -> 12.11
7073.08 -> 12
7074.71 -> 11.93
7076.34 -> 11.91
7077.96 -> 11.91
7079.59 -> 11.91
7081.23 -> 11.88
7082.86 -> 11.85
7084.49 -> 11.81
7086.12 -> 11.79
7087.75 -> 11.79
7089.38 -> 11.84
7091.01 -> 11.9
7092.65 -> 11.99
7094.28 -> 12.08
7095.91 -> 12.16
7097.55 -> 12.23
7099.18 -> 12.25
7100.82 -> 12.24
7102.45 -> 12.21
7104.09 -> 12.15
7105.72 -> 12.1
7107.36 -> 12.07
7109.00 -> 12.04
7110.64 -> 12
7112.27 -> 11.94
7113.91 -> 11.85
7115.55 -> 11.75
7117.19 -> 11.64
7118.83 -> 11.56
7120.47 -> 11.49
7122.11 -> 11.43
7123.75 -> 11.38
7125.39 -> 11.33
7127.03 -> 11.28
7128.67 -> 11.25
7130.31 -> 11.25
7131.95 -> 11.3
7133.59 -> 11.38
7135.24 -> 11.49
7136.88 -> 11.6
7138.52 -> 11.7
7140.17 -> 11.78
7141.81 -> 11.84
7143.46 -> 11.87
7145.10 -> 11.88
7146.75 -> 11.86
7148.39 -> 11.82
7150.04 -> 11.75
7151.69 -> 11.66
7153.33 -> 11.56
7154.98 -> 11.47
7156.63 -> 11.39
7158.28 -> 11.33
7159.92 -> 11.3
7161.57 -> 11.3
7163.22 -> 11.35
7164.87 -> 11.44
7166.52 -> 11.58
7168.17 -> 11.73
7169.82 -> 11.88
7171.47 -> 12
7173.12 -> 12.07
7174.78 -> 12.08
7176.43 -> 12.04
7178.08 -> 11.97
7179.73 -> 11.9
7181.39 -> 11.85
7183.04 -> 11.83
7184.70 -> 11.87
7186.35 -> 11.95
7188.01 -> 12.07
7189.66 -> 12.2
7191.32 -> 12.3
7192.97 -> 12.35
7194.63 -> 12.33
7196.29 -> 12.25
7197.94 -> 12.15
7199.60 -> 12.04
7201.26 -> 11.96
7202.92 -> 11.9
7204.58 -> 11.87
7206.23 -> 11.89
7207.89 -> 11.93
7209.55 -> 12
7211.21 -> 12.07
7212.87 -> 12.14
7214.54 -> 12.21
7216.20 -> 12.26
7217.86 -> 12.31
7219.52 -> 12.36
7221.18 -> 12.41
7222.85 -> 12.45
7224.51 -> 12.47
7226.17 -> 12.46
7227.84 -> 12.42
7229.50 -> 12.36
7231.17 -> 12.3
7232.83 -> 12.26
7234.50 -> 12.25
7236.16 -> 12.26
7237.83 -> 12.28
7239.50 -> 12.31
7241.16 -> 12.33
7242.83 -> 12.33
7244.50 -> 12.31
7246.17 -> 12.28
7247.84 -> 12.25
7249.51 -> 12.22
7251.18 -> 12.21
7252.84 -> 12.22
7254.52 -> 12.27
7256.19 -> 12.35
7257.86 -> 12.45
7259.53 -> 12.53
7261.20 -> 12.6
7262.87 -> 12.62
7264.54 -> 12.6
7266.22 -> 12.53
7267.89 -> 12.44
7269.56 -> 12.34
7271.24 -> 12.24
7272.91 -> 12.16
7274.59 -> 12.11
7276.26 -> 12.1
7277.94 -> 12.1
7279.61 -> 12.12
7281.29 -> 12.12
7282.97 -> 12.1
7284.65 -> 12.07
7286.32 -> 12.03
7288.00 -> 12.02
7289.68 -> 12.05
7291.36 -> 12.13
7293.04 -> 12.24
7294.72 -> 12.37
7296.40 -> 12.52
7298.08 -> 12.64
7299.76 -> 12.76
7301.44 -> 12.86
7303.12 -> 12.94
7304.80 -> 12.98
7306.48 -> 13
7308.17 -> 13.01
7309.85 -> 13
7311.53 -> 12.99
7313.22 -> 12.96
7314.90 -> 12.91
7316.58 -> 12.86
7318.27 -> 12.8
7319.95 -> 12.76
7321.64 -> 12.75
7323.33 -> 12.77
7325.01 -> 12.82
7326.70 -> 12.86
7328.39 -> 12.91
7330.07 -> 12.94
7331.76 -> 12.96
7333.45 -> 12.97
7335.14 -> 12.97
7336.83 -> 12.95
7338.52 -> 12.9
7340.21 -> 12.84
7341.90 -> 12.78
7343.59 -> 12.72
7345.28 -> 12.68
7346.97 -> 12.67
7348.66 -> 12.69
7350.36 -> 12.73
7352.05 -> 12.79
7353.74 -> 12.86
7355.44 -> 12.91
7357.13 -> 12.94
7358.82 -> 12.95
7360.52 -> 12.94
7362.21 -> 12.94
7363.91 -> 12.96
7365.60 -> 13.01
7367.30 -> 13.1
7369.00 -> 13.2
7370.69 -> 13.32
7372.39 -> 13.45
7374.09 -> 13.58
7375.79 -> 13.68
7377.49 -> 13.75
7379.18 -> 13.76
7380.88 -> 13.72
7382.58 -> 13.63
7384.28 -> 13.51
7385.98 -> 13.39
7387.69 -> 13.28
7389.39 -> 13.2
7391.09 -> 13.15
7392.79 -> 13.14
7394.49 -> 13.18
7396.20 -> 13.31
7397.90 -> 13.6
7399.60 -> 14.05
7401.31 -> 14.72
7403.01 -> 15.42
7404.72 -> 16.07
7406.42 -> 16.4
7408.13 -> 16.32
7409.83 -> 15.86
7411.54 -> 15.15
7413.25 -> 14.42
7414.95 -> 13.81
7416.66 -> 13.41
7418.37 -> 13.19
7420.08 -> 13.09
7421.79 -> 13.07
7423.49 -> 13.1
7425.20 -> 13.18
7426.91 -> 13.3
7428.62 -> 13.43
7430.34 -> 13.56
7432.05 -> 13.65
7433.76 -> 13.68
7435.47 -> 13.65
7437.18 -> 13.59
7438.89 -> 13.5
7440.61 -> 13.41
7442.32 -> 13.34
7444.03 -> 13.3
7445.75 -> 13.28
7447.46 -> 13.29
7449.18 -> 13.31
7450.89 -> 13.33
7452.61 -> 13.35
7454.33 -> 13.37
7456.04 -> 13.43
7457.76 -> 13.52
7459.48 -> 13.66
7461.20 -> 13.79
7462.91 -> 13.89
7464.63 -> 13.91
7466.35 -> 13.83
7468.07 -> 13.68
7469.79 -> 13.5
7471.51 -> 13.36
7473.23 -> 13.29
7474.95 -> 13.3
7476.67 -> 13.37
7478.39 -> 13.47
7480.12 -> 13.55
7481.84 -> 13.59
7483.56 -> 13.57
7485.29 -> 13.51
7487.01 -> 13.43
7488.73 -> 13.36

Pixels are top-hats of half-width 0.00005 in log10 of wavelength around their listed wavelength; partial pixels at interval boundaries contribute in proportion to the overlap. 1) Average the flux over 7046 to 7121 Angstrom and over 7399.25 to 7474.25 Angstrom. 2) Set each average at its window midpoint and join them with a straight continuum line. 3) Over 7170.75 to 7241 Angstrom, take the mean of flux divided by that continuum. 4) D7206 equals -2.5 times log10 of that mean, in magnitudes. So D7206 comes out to 0.06 mag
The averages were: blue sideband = 12.3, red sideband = 13.8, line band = 12.2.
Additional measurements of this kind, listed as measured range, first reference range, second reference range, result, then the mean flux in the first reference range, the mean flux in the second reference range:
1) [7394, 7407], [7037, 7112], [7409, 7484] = -0.089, 12.5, 13.6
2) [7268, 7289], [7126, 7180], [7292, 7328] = 0.038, 11.6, 12.8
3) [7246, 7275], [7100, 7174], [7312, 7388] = 0.009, 11.7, 13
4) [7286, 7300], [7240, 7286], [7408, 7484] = 0.019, 12.3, 13.6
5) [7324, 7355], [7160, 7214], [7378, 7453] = 0.029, 11.9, 13.8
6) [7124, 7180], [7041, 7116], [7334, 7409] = 0.093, 12.4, 13.5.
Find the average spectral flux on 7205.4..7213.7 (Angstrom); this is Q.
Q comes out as 12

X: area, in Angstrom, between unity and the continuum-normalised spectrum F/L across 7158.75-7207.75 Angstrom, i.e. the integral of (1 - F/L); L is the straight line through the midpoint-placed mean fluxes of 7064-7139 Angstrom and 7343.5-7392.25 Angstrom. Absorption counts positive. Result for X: 1.42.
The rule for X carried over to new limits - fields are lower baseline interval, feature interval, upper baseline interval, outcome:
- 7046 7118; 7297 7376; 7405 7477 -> 2.30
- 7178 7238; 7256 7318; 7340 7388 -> 0.81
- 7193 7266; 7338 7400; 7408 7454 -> 0.26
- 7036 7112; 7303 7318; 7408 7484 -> 0.29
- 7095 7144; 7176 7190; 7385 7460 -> 0.26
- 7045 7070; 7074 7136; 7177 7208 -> 4.16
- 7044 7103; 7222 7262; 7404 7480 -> 2.14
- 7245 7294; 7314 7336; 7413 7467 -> -0.37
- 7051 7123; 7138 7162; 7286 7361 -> 1.33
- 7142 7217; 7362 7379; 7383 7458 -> 0.07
